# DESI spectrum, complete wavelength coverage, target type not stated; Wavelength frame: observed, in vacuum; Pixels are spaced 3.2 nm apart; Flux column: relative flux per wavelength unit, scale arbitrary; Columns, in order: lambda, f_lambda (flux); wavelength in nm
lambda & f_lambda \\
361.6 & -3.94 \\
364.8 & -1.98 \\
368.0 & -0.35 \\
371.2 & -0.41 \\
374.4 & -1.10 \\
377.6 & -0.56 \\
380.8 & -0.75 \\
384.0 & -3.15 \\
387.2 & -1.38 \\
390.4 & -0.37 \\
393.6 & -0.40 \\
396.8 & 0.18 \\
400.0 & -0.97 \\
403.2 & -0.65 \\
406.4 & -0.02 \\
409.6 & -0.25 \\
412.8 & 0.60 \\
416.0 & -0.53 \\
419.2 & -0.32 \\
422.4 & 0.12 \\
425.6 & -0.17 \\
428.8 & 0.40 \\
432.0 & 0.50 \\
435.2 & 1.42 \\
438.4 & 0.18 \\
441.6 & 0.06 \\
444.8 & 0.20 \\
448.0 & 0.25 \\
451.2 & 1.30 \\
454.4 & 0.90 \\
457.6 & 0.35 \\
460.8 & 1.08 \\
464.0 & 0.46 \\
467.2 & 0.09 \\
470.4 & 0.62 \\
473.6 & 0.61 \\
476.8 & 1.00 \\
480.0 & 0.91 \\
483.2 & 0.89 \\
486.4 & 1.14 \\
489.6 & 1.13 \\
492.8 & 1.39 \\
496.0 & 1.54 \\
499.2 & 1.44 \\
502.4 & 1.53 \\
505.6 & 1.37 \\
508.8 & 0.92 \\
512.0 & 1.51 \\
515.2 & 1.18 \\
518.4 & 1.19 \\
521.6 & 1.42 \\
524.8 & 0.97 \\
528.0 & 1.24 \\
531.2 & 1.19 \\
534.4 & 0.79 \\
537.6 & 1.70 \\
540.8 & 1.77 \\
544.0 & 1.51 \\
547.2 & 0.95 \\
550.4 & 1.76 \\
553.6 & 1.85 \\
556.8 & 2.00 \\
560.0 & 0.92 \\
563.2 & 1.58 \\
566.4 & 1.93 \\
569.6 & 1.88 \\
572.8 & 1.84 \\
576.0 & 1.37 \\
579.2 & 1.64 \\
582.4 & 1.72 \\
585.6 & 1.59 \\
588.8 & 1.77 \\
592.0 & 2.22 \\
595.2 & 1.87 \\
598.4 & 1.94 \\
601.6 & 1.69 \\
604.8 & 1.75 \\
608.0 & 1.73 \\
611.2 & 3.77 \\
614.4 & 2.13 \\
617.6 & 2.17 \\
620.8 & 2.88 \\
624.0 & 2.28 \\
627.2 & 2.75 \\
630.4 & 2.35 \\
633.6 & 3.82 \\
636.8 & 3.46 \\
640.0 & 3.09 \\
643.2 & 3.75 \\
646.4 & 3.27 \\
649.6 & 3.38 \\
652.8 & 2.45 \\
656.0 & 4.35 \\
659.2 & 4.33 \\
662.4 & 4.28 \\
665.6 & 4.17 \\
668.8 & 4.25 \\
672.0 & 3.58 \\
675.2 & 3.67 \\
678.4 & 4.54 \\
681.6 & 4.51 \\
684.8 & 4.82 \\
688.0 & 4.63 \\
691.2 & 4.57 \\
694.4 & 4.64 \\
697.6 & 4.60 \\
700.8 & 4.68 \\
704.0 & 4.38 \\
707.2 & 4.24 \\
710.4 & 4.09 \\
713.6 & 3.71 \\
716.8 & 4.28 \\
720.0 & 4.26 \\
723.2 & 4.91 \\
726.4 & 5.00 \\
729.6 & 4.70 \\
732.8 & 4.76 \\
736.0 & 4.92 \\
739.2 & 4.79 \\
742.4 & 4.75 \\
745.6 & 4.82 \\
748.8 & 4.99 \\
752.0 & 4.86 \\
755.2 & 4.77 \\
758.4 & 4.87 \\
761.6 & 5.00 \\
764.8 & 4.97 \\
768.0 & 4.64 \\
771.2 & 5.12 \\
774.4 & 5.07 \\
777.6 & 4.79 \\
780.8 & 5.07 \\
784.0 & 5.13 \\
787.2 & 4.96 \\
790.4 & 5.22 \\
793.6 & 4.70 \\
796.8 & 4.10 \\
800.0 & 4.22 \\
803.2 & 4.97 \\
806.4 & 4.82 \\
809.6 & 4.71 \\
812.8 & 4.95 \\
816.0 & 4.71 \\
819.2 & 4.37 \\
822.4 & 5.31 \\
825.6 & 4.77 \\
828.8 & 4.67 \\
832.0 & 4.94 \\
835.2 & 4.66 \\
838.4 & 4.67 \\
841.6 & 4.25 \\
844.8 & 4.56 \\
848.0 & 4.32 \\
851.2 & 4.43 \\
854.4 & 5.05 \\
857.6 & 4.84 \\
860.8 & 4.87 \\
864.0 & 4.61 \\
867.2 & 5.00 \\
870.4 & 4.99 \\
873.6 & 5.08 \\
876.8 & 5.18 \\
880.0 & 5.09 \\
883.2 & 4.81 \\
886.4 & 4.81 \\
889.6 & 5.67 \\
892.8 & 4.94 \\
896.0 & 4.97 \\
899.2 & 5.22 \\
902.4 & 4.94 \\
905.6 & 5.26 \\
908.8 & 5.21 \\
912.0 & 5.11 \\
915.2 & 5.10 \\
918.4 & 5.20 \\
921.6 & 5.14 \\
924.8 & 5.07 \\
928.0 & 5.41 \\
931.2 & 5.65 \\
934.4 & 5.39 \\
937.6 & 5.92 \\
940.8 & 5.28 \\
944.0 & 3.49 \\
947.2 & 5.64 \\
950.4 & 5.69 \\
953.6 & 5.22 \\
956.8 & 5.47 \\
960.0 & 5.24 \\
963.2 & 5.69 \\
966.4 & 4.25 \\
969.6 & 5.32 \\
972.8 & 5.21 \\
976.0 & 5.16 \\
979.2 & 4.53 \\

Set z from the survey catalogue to 0.64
